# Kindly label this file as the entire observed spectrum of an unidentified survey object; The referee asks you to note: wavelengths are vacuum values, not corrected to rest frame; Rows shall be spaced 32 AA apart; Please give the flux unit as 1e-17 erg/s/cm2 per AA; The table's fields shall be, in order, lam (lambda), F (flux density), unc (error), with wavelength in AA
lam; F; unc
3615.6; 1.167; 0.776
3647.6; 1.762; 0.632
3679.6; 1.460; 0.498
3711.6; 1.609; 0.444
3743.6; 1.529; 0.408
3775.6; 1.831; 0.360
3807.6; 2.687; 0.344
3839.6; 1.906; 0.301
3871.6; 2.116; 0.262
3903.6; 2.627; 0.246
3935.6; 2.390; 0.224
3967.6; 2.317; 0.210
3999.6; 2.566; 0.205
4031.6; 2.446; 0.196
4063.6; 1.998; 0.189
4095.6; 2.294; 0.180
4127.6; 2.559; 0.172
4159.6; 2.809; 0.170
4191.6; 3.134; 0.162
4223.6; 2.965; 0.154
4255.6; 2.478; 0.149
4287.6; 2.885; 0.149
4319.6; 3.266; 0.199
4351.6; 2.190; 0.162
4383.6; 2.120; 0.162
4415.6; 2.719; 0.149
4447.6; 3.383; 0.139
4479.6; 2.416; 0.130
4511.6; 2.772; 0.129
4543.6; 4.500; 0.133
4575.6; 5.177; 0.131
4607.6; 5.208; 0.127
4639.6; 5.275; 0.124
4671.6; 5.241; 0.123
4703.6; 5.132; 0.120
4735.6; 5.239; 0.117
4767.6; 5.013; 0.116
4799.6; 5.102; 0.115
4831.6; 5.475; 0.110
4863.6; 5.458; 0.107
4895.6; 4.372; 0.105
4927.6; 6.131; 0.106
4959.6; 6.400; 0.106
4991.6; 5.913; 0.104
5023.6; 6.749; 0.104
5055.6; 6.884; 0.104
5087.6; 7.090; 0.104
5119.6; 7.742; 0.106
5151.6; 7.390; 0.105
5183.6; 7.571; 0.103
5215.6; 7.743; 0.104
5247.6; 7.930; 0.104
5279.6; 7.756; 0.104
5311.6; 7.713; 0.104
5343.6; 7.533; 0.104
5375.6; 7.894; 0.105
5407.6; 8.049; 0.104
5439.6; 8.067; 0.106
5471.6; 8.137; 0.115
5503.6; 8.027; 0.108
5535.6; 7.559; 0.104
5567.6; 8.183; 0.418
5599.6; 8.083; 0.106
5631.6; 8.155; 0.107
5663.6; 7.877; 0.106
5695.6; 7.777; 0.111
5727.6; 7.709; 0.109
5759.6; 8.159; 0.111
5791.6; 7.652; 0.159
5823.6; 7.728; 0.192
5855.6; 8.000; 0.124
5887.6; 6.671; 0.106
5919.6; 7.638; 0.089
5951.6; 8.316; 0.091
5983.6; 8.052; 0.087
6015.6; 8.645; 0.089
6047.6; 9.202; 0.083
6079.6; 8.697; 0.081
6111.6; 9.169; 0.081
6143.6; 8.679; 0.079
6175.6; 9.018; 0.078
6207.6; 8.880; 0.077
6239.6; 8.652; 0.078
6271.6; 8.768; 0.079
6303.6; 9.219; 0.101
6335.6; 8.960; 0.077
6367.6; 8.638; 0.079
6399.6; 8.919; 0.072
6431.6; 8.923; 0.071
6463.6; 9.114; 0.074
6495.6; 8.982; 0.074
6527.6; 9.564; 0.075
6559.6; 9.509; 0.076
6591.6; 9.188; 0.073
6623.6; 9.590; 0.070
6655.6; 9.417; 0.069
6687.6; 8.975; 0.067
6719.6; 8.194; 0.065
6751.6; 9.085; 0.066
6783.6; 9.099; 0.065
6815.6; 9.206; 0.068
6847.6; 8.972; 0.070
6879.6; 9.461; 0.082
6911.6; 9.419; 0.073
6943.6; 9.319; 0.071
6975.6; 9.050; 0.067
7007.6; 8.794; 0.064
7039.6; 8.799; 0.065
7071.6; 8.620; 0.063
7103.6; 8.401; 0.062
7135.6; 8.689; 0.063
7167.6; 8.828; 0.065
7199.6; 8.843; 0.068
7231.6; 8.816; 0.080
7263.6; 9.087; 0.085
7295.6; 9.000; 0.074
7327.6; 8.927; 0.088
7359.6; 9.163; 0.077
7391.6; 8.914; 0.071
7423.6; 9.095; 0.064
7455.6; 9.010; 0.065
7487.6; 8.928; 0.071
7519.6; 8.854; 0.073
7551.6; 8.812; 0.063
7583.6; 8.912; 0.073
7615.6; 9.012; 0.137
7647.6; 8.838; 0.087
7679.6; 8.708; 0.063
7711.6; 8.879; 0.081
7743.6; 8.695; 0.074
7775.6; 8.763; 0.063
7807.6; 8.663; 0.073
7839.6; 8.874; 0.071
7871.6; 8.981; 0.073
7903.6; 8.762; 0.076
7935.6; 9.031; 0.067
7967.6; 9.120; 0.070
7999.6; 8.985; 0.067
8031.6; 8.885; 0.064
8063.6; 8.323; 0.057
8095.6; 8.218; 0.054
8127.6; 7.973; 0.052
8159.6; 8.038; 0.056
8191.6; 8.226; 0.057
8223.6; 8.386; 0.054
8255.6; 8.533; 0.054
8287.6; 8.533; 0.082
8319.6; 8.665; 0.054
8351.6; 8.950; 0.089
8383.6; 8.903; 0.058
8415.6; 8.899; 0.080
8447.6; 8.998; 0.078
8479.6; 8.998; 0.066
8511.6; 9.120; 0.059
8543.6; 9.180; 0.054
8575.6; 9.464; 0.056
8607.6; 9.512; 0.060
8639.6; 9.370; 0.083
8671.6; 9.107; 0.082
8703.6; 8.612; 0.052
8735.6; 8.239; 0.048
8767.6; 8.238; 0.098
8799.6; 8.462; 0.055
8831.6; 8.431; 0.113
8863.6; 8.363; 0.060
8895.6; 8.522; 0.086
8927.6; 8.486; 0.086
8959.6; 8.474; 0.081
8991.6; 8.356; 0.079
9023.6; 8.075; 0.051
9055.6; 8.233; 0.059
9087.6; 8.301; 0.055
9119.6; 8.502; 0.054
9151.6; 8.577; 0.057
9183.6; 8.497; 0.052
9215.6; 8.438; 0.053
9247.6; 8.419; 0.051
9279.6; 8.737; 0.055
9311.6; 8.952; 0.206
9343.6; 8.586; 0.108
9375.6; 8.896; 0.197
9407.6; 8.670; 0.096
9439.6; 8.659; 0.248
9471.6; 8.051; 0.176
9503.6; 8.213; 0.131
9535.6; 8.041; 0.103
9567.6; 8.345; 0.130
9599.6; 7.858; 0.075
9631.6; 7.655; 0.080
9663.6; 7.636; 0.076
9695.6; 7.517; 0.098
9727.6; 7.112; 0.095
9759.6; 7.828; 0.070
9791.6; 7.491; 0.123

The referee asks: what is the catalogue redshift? 0.14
